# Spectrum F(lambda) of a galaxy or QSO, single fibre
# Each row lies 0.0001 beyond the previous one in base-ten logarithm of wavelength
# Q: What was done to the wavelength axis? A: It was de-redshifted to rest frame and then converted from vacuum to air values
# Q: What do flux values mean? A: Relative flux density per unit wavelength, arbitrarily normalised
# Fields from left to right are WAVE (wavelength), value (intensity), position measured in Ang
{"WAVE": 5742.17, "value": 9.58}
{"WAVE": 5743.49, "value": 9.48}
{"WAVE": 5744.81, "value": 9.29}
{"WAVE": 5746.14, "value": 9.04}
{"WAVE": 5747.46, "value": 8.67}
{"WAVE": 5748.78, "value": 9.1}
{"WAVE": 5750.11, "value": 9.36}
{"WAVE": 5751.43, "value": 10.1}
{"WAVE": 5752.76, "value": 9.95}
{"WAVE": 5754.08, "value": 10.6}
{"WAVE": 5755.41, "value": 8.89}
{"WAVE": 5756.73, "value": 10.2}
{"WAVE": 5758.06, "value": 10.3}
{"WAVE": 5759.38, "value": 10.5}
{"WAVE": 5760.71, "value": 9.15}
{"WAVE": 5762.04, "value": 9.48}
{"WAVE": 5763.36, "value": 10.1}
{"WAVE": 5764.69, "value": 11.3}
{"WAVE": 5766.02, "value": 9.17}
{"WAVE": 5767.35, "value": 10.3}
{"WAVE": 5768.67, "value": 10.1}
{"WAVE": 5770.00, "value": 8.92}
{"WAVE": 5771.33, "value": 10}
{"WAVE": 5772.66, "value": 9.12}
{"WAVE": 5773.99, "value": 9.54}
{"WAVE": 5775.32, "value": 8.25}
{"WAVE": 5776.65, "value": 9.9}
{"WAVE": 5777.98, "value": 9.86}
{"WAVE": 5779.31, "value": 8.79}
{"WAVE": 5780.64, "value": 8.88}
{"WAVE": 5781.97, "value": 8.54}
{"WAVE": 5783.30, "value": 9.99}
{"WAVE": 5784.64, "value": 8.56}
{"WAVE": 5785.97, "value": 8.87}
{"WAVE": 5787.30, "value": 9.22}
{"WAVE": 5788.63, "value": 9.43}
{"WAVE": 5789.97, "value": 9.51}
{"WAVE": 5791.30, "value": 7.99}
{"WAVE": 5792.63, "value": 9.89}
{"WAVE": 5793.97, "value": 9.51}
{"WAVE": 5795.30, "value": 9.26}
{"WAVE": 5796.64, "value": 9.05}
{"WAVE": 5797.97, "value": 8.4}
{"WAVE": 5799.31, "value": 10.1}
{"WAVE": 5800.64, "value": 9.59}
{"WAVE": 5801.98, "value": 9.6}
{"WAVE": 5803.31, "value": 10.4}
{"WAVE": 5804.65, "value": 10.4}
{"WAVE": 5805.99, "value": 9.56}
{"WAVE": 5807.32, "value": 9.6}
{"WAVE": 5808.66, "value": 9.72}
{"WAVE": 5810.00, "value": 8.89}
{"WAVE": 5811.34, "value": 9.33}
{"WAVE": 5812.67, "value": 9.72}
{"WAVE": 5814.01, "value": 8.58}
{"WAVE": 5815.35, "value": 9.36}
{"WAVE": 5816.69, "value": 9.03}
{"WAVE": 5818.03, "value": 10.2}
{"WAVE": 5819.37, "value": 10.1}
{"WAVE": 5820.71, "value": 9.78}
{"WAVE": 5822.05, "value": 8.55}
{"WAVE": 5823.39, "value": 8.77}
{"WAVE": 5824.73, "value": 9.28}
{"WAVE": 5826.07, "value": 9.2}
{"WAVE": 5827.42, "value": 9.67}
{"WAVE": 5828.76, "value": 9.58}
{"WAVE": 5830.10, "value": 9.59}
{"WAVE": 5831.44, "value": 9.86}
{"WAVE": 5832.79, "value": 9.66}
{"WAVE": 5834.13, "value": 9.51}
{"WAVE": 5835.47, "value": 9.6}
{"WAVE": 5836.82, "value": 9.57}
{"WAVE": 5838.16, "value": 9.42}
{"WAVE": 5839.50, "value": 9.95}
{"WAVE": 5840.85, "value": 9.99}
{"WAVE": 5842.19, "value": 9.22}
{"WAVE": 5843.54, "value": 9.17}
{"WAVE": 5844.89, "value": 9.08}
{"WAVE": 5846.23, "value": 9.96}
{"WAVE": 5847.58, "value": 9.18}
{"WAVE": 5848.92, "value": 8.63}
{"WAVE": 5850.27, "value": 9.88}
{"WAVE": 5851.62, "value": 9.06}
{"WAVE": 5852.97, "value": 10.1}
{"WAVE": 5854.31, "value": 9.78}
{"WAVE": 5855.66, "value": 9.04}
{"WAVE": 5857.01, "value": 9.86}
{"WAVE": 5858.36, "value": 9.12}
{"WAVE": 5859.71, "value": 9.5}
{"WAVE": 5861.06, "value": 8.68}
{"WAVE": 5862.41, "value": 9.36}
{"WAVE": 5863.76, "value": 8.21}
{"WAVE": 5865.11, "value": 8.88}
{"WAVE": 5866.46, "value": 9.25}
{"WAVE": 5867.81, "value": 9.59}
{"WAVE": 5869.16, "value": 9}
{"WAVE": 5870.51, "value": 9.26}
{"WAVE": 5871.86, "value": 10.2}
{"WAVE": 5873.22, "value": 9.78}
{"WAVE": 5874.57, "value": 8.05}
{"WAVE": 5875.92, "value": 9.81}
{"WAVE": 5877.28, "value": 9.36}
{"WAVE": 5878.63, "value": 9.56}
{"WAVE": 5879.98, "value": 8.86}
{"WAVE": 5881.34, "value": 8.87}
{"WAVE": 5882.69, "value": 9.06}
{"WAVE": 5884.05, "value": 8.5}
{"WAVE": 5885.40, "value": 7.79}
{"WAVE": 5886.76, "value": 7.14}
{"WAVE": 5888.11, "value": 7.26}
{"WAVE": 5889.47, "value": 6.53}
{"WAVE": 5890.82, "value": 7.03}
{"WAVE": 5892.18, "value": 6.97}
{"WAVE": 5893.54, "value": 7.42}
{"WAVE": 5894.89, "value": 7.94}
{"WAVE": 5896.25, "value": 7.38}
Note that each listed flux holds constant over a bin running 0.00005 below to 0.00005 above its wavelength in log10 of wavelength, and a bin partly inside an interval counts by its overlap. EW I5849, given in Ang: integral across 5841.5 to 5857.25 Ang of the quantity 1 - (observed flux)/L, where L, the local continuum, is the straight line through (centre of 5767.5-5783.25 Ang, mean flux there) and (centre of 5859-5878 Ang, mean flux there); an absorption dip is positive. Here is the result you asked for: -0.3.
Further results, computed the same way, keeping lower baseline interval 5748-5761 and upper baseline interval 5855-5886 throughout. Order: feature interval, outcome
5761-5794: 0.96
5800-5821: -0.29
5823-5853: -0.50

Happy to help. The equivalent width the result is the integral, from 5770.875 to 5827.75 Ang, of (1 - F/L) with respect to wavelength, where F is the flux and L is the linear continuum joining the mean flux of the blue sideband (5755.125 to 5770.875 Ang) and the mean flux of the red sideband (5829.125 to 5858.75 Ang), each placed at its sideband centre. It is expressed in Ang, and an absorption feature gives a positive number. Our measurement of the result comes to 2.2 Ang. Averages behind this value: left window 9.9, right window 9.52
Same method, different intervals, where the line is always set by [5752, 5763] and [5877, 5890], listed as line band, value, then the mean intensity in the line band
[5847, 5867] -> -1.43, 9.24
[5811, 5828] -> -0.47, 9.35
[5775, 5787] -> 0.62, 9.1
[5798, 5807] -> -0.49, 9.82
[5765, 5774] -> 0.07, 9.66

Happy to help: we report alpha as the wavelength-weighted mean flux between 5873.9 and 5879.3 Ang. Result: 9.19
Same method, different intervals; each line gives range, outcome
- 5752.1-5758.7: 9.99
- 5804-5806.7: 9.98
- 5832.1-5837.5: 9.58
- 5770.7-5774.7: 9.53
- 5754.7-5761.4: 9.8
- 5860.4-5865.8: 8.79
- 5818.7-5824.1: 9.3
